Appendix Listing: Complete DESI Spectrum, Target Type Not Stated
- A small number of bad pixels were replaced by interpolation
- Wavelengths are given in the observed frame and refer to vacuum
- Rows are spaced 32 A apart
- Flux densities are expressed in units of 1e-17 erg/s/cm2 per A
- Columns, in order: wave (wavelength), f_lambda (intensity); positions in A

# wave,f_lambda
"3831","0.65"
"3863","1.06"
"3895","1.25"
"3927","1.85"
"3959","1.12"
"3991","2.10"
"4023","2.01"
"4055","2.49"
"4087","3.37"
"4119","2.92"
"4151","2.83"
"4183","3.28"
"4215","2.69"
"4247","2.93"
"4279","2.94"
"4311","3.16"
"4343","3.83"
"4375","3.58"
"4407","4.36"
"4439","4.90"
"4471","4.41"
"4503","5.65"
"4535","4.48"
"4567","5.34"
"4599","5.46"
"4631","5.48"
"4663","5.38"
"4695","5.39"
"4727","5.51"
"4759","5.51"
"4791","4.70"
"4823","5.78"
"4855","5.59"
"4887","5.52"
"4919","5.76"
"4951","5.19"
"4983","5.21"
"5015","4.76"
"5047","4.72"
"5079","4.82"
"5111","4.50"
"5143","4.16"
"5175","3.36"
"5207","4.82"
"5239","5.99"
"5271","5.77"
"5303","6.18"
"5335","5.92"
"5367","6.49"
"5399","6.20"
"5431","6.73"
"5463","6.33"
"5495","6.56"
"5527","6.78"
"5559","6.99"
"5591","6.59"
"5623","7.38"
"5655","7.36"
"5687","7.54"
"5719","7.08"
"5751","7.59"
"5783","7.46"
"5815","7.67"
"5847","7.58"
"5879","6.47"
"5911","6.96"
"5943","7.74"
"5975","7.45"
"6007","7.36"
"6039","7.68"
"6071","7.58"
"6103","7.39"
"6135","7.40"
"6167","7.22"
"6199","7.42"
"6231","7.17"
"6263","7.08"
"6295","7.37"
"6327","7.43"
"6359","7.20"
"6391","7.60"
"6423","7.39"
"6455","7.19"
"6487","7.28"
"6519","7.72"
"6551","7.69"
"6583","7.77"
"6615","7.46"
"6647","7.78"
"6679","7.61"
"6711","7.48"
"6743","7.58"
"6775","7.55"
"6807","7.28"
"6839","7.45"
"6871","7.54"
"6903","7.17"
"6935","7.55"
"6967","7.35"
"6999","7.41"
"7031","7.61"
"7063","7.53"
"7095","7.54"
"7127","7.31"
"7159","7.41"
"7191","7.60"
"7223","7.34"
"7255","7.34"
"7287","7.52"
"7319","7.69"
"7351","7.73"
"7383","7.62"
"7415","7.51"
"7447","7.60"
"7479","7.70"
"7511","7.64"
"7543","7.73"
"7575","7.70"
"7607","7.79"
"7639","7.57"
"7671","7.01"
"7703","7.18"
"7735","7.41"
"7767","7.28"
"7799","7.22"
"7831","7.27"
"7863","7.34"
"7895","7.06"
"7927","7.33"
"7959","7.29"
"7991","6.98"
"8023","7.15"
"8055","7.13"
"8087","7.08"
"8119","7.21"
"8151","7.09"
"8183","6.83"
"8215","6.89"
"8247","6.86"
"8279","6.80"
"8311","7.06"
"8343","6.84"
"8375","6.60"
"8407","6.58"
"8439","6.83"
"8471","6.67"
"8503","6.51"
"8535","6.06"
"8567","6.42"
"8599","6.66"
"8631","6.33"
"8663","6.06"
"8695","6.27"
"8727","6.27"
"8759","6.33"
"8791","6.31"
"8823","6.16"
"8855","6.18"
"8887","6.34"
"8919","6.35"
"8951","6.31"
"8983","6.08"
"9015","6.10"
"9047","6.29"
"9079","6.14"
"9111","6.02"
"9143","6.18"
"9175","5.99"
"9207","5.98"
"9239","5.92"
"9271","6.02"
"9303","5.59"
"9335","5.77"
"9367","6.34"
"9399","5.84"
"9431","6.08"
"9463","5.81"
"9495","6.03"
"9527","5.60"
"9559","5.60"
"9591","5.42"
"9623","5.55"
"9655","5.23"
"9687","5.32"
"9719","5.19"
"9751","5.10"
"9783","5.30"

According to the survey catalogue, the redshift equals 0.00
